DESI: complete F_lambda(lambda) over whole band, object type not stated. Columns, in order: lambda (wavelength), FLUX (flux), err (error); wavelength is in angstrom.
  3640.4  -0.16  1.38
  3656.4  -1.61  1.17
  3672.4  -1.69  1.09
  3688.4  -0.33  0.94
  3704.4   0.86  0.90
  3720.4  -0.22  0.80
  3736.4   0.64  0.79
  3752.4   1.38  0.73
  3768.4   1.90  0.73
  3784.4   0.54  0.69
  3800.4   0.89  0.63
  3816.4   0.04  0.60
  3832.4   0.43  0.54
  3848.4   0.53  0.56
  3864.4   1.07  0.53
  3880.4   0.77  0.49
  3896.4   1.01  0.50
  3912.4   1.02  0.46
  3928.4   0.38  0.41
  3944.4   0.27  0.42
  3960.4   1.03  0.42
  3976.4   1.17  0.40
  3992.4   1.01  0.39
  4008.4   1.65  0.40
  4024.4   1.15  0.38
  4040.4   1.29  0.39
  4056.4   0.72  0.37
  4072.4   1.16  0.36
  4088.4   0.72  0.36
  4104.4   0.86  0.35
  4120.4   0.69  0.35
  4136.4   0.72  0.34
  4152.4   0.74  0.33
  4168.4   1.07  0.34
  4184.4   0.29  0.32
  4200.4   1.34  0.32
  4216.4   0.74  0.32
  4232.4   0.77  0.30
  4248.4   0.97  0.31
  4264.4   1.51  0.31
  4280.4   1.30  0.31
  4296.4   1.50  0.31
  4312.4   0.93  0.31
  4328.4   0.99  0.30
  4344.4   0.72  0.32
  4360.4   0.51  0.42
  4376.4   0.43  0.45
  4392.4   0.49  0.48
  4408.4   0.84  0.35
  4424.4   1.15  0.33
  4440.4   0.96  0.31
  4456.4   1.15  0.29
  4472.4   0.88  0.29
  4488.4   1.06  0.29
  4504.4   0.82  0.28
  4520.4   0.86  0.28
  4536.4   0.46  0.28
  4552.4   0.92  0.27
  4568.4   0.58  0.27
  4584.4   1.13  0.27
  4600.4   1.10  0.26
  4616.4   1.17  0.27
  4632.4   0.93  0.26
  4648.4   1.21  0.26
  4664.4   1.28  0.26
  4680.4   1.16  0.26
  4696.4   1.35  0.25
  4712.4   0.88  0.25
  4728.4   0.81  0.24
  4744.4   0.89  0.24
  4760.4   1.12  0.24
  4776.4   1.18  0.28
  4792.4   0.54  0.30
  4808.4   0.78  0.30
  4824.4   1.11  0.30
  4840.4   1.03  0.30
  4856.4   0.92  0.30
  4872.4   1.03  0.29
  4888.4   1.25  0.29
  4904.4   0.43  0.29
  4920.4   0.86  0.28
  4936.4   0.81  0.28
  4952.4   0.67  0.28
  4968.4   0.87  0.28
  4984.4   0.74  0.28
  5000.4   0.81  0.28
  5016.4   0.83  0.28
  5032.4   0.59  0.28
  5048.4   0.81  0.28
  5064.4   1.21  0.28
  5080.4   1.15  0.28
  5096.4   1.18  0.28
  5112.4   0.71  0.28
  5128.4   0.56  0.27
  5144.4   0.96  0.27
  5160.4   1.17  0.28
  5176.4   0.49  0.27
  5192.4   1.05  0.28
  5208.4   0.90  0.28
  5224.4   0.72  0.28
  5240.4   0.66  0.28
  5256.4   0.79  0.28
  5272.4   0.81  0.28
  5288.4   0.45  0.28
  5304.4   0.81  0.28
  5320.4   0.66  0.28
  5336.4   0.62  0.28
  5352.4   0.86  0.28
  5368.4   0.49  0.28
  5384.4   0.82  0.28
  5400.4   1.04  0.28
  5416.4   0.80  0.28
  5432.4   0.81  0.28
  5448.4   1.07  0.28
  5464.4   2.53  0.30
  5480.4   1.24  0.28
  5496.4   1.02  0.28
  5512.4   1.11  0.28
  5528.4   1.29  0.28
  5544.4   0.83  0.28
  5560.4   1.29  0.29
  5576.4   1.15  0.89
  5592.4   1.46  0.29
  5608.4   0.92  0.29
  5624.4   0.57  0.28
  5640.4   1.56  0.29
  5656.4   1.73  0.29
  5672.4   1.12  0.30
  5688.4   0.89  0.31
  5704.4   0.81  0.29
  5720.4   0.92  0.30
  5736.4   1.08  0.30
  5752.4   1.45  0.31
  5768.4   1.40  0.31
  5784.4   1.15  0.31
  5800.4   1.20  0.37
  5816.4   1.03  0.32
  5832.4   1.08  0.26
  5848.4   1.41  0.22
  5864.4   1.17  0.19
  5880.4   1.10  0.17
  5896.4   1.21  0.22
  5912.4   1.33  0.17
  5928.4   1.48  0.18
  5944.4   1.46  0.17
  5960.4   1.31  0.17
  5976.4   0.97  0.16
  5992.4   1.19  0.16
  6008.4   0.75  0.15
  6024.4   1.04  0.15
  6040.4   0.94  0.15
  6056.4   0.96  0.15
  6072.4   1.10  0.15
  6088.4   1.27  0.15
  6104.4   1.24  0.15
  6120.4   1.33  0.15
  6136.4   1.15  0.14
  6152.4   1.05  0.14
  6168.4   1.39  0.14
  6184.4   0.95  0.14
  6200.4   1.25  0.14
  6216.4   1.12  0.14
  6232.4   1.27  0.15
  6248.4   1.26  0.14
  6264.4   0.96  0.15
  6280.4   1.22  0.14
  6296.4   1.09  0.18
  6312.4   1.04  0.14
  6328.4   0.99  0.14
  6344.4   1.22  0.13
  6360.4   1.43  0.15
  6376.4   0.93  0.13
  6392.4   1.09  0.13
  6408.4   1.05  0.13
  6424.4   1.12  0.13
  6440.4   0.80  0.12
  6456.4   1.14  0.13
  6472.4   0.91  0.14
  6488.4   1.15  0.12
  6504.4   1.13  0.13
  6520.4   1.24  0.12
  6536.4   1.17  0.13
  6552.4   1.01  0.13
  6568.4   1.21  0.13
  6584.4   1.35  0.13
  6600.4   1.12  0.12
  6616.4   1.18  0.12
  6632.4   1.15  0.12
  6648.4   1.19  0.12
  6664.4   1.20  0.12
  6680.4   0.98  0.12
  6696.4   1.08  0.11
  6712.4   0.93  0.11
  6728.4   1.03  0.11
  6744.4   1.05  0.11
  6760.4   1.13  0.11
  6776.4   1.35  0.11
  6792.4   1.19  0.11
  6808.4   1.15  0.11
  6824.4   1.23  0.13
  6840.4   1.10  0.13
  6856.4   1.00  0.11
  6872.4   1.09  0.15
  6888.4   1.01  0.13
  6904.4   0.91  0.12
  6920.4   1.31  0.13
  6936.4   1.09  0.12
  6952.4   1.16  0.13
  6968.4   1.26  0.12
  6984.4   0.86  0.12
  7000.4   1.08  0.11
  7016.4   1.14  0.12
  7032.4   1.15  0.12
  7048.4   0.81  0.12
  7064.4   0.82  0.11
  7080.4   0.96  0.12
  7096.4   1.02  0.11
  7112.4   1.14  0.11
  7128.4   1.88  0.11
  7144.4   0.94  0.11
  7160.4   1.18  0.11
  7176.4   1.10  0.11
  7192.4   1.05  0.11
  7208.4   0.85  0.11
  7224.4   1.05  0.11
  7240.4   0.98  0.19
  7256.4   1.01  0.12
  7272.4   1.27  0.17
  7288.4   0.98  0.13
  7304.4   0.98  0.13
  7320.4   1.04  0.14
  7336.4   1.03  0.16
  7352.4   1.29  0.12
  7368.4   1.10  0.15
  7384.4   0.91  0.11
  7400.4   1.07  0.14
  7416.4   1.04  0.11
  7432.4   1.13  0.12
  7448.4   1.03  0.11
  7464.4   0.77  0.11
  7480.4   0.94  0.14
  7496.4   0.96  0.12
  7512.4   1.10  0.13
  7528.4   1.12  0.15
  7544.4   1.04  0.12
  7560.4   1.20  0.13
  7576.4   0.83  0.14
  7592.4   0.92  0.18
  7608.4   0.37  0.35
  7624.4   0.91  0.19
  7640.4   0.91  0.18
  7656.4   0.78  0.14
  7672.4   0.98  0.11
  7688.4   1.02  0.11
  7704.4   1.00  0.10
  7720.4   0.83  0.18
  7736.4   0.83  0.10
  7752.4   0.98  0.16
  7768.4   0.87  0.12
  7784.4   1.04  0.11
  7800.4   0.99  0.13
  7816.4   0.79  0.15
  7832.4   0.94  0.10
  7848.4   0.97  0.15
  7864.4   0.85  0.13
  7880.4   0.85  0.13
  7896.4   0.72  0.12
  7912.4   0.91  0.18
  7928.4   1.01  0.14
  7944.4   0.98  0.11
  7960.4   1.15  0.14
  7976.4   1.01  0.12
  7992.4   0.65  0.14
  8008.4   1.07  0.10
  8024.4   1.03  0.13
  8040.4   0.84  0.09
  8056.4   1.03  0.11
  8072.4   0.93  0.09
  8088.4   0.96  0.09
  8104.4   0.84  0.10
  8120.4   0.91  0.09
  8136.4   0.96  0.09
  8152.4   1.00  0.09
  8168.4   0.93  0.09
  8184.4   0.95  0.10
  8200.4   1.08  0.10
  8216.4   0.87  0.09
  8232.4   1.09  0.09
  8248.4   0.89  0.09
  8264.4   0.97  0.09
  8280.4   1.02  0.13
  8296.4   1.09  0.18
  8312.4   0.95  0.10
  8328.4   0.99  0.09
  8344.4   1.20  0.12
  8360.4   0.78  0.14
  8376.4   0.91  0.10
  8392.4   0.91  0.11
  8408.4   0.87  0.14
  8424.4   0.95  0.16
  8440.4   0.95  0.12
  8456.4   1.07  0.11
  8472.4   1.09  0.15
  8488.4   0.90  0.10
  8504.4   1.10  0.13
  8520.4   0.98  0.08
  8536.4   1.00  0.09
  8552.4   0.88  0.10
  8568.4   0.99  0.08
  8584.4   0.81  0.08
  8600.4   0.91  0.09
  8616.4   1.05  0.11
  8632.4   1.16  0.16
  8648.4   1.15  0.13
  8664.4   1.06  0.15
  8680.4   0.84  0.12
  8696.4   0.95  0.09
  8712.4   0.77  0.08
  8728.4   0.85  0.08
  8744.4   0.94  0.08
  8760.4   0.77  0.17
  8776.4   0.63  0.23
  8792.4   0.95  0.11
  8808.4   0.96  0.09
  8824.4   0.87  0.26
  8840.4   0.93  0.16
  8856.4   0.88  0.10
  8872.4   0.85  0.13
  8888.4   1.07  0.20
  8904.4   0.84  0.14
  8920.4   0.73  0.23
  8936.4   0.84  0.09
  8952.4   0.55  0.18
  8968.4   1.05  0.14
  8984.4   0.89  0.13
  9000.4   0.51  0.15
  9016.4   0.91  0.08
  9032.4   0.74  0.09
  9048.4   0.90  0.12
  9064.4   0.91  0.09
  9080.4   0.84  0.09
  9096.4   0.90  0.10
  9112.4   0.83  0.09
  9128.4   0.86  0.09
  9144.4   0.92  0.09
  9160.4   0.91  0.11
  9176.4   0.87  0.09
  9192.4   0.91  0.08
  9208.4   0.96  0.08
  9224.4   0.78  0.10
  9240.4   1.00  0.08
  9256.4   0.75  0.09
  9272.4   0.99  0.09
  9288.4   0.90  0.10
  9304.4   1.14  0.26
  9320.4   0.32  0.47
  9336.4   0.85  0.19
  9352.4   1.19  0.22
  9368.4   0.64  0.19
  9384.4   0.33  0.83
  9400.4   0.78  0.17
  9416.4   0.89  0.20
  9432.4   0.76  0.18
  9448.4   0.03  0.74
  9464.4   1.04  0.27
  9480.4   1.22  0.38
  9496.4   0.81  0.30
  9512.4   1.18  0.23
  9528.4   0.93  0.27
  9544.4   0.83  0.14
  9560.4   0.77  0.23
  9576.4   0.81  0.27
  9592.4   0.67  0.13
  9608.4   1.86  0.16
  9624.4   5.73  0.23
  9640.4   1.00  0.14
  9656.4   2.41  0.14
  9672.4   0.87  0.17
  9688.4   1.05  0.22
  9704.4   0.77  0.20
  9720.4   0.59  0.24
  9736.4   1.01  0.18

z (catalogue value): 0.467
